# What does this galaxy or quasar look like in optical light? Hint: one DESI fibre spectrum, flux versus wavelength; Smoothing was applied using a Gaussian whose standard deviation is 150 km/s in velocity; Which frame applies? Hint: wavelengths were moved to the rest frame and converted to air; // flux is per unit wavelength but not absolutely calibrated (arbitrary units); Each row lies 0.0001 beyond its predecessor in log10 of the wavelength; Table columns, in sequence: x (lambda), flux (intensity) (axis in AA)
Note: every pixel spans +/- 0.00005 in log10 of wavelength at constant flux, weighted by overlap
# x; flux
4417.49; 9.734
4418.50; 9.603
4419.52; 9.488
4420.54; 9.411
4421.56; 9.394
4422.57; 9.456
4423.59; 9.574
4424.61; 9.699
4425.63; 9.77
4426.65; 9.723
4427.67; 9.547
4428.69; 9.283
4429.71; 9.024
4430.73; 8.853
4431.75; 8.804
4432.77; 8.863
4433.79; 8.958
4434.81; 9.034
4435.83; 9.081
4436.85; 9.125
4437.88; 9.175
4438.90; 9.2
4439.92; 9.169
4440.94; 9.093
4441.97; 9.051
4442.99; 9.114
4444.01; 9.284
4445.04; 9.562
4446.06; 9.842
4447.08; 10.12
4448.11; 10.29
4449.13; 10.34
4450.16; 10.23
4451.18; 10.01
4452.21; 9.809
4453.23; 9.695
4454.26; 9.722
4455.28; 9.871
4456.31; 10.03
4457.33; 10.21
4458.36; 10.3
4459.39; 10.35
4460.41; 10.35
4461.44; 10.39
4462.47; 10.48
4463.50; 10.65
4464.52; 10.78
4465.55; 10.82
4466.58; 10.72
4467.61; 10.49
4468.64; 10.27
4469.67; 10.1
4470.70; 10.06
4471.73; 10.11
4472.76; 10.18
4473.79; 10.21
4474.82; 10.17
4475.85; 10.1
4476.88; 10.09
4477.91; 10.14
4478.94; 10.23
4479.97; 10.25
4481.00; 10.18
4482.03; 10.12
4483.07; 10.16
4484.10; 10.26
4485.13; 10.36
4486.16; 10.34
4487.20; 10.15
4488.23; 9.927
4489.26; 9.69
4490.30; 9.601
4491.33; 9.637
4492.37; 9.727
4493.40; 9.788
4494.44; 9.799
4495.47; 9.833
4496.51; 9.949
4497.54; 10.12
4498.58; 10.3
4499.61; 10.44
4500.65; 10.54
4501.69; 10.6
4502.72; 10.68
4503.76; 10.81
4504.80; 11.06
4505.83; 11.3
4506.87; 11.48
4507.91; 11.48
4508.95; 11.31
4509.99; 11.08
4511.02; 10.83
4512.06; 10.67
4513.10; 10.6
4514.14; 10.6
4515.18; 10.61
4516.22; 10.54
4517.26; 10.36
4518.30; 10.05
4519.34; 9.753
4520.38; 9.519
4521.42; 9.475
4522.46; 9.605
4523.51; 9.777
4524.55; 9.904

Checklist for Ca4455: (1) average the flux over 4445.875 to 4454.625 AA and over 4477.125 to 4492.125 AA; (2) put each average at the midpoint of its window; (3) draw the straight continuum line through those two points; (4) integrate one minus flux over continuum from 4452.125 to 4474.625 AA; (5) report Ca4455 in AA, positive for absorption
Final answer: -0.5 AA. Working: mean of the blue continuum 10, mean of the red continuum 10.1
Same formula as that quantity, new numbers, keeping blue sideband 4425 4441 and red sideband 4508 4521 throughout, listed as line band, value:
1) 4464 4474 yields -0.6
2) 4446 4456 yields -0.6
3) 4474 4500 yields 0.0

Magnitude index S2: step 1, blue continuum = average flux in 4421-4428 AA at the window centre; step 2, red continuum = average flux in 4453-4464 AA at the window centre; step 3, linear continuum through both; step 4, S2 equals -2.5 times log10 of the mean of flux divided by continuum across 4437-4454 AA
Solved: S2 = 0.04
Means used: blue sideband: 9.6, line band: 9.61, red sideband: 10.2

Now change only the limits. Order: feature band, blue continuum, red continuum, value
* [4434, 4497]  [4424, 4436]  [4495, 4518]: -0.01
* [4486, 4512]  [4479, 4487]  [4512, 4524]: -0.03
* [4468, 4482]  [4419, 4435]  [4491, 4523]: -0.02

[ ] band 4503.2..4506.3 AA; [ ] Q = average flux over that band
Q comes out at 11.1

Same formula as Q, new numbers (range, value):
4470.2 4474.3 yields 10.1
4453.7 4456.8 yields 9.86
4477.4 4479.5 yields 10.2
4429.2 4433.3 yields 8.89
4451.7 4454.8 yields 9.76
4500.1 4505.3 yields 10.7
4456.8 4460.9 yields 10.3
